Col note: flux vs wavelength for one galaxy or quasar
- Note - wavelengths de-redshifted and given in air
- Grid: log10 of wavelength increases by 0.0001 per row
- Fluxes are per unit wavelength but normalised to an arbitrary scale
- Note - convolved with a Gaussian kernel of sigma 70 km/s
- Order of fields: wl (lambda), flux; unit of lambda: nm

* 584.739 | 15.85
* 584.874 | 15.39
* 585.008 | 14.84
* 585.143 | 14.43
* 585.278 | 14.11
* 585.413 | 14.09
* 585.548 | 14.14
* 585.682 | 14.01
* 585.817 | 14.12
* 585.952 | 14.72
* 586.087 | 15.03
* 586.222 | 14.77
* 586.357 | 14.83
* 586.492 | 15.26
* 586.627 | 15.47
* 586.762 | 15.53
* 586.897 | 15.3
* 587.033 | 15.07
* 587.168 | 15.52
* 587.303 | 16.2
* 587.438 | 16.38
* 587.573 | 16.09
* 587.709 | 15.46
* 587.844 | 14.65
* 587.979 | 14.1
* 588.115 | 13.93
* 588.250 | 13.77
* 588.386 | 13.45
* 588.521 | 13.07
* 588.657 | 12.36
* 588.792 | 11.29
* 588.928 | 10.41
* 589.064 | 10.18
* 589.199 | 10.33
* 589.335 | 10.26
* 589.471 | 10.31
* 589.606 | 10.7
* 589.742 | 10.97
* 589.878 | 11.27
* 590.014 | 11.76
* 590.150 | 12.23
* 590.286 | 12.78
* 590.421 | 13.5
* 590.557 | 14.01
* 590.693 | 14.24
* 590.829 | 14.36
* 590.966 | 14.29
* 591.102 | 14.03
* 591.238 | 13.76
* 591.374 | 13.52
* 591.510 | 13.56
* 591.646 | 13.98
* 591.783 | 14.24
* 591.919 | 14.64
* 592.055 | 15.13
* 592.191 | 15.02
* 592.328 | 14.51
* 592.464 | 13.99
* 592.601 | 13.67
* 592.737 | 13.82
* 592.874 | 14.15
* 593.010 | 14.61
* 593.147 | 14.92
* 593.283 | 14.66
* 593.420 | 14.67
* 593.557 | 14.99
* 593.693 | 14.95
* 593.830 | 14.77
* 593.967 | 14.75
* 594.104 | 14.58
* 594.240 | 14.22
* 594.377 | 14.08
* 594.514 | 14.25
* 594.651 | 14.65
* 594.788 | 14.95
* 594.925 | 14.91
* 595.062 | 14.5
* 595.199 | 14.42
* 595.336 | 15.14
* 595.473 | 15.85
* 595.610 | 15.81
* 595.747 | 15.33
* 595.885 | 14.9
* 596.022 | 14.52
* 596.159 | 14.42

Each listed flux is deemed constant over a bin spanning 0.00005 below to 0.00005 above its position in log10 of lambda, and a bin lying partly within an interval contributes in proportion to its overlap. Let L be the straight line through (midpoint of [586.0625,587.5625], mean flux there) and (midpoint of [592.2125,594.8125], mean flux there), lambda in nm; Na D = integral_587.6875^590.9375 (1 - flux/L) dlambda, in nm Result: 0.57 nm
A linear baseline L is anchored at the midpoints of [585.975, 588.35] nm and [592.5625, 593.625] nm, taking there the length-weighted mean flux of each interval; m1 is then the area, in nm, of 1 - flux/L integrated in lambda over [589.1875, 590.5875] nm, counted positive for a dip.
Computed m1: 0.30 nm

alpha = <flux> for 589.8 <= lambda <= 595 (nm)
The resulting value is 14.1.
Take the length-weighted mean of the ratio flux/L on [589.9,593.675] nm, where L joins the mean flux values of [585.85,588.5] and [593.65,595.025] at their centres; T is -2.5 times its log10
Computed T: 0.054 mag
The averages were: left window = 15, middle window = 14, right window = 14.6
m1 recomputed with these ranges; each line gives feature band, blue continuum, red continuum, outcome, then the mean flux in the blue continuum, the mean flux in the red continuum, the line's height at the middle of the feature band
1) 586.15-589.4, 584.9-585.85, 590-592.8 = 0.057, 14.3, 13.9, 14.1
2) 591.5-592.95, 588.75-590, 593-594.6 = -0.118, 10.7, 14.6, 13.2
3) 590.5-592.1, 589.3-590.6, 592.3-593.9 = -0.149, 11.8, 14.5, 12.9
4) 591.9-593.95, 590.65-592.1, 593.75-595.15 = -0.031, 14.1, 14.6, 14.4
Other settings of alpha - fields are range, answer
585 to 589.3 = 14.1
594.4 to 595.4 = 14.7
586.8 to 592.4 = 13.4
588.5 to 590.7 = 11.6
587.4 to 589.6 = 12.8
